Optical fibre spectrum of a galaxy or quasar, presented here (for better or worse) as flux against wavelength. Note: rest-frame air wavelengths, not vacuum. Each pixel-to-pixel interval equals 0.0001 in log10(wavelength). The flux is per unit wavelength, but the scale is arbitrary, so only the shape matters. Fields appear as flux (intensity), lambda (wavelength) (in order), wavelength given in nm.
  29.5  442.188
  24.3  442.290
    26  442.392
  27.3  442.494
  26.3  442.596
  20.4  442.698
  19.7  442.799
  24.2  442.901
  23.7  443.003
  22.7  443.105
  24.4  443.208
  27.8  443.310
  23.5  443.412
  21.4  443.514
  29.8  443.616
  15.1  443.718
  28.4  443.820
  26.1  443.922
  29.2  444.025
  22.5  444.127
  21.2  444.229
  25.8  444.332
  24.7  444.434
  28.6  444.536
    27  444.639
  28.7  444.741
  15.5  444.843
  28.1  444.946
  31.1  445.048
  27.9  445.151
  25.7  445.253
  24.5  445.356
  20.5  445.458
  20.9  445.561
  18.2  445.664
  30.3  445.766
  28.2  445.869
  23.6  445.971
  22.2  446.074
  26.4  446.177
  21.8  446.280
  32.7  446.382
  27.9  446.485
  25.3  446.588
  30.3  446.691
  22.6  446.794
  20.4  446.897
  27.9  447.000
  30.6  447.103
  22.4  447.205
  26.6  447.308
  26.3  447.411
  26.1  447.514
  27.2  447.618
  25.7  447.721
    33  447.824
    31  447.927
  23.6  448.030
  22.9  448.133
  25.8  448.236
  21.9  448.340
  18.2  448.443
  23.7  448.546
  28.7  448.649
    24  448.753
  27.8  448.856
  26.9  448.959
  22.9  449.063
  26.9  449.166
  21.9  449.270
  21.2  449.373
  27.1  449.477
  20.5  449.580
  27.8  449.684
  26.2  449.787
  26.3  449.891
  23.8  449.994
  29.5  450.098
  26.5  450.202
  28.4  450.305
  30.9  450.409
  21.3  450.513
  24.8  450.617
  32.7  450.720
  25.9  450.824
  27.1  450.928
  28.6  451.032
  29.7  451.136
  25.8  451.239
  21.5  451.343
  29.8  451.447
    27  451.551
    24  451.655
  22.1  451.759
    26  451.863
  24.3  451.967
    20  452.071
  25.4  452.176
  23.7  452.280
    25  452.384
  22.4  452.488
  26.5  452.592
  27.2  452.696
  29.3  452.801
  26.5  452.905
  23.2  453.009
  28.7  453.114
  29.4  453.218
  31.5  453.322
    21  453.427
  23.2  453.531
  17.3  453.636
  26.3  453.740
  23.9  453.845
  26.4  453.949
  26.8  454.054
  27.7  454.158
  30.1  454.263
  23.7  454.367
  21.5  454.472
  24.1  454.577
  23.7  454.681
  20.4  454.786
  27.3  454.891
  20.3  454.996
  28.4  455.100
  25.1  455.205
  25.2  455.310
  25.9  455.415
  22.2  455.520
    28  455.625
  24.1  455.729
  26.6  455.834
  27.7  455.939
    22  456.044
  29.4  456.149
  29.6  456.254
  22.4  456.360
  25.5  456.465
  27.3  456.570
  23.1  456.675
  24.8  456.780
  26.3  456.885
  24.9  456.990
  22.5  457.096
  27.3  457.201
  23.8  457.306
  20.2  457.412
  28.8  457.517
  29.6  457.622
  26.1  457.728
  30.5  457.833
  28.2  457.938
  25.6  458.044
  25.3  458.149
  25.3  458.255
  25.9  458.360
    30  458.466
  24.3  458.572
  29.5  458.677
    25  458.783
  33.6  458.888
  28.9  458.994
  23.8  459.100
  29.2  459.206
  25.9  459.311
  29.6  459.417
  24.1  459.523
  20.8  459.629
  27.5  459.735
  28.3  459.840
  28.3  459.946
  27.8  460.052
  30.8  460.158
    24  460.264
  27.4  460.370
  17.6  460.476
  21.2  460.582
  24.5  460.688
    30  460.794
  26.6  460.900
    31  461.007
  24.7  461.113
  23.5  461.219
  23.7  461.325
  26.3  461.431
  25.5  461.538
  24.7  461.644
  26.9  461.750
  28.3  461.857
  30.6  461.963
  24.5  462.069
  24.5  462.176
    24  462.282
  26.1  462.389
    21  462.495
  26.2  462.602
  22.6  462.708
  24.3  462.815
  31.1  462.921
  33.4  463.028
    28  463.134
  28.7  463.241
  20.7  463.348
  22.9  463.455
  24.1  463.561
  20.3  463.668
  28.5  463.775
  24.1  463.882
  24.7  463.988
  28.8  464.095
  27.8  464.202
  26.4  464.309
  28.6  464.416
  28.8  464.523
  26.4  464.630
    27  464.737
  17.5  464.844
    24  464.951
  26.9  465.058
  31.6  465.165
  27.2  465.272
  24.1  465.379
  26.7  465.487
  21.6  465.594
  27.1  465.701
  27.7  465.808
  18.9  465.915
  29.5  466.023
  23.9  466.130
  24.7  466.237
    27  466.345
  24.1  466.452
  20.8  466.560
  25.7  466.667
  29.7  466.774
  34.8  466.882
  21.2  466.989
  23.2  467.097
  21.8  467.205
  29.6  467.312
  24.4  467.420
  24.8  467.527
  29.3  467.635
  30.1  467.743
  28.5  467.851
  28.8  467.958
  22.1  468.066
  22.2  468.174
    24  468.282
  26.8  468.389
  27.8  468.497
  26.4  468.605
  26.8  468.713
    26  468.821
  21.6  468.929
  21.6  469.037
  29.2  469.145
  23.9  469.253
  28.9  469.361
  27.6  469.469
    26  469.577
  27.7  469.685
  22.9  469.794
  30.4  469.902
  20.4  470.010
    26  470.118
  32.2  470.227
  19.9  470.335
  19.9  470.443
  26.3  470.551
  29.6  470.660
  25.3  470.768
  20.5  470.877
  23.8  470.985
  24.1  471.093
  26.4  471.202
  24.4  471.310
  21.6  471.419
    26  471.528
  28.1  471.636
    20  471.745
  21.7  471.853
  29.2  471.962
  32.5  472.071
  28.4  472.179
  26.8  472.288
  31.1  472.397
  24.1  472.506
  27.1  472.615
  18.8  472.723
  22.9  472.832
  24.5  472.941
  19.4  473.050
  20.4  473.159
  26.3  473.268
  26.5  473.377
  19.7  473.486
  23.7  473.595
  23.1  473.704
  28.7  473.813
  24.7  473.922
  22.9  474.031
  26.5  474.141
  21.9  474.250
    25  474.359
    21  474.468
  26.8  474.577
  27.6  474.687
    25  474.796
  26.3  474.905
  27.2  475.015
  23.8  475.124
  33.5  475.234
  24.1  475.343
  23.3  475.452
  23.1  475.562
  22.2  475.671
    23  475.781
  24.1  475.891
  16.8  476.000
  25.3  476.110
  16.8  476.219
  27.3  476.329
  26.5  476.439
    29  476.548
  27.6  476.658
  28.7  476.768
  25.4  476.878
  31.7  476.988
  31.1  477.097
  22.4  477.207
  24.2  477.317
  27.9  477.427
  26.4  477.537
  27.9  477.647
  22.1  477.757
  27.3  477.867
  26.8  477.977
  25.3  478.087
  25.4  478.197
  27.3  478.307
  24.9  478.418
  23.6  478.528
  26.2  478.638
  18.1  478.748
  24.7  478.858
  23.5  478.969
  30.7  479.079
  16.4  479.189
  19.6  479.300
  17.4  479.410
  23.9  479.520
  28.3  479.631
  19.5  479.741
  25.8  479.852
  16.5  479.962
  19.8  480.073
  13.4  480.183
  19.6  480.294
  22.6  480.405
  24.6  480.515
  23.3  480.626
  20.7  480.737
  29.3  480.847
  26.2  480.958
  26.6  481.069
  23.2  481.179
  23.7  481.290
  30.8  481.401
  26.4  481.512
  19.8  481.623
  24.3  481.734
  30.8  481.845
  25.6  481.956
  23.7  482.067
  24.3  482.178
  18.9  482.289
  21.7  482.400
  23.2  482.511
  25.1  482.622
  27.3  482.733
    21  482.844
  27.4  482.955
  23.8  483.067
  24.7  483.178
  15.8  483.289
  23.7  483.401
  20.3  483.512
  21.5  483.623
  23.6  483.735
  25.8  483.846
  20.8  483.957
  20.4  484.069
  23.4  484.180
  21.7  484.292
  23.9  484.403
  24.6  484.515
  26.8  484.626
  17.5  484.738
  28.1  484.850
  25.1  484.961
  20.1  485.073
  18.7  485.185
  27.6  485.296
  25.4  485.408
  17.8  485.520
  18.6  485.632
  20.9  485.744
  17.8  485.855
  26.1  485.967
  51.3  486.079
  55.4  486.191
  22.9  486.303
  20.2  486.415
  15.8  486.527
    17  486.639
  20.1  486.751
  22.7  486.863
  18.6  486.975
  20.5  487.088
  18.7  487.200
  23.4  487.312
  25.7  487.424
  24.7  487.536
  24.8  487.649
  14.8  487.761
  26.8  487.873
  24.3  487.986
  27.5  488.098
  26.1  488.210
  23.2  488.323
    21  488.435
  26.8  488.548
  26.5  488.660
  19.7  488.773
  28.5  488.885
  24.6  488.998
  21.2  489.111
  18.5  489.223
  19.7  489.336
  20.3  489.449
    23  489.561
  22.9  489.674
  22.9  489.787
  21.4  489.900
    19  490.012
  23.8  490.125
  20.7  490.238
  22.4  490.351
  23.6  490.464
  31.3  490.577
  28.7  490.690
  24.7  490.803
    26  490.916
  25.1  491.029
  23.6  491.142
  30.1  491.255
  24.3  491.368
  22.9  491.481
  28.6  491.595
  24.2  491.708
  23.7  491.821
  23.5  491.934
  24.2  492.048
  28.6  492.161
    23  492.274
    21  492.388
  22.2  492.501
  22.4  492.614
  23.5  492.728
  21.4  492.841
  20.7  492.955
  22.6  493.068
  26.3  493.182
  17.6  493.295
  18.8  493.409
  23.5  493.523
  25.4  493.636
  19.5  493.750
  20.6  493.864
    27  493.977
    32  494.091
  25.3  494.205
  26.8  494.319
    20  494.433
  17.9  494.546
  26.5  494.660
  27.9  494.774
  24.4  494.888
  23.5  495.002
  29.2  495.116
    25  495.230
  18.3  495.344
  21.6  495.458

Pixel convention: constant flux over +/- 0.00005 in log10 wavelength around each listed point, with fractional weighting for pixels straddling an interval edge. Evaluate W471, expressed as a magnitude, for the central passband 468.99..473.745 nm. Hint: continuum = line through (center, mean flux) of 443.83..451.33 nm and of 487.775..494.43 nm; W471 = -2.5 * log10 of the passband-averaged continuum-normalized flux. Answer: -0.01 mag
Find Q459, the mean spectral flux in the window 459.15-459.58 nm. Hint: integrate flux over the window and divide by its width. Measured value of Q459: 27.1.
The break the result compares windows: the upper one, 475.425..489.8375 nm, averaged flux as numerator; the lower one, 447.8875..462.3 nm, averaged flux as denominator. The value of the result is 0.9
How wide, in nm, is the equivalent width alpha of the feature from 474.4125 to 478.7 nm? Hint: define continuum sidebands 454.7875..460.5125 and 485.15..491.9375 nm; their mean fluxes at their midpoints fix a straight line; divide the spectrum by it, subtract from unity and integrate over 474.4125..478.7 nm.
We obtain -0.12 nm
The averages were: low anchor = 26.1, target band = 25.5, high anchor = 24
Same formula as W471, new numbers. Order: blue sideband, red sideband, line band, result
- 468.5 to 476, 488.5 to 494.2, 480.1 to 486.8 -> 0.02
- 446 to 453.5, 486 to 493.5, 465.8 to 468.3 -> -0.03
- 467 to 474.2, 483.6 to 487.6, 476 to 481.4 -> 0.01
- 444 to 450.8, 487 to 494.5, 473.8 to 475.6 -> -0.04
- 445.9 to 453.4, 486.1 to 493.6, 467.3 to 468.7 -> -0.07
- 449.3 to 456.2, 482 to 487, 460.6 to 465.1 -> -0.04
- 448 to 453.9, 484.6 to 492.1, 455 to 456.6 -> -0.03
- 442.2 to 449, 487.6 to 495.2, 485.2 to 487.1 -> -0.03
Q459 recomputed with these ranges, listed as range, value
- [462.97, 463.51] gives 26.8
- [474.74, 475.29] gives 27.2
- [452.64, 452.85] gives 28.1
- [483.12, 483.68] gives 21.2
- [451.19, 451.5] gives 25.7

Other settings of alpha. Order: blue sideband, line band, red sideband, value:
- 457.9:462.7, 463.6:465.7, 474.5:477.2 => 0.013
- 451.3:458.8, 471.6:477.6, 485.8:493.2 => -0.114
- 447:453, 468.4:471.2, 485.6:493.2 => -0.066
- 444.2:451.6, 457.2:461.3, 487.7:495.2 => -0.202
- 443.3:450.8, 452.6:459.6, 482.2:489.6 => -0.251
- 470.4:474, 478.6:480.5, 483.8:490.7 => 0.204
